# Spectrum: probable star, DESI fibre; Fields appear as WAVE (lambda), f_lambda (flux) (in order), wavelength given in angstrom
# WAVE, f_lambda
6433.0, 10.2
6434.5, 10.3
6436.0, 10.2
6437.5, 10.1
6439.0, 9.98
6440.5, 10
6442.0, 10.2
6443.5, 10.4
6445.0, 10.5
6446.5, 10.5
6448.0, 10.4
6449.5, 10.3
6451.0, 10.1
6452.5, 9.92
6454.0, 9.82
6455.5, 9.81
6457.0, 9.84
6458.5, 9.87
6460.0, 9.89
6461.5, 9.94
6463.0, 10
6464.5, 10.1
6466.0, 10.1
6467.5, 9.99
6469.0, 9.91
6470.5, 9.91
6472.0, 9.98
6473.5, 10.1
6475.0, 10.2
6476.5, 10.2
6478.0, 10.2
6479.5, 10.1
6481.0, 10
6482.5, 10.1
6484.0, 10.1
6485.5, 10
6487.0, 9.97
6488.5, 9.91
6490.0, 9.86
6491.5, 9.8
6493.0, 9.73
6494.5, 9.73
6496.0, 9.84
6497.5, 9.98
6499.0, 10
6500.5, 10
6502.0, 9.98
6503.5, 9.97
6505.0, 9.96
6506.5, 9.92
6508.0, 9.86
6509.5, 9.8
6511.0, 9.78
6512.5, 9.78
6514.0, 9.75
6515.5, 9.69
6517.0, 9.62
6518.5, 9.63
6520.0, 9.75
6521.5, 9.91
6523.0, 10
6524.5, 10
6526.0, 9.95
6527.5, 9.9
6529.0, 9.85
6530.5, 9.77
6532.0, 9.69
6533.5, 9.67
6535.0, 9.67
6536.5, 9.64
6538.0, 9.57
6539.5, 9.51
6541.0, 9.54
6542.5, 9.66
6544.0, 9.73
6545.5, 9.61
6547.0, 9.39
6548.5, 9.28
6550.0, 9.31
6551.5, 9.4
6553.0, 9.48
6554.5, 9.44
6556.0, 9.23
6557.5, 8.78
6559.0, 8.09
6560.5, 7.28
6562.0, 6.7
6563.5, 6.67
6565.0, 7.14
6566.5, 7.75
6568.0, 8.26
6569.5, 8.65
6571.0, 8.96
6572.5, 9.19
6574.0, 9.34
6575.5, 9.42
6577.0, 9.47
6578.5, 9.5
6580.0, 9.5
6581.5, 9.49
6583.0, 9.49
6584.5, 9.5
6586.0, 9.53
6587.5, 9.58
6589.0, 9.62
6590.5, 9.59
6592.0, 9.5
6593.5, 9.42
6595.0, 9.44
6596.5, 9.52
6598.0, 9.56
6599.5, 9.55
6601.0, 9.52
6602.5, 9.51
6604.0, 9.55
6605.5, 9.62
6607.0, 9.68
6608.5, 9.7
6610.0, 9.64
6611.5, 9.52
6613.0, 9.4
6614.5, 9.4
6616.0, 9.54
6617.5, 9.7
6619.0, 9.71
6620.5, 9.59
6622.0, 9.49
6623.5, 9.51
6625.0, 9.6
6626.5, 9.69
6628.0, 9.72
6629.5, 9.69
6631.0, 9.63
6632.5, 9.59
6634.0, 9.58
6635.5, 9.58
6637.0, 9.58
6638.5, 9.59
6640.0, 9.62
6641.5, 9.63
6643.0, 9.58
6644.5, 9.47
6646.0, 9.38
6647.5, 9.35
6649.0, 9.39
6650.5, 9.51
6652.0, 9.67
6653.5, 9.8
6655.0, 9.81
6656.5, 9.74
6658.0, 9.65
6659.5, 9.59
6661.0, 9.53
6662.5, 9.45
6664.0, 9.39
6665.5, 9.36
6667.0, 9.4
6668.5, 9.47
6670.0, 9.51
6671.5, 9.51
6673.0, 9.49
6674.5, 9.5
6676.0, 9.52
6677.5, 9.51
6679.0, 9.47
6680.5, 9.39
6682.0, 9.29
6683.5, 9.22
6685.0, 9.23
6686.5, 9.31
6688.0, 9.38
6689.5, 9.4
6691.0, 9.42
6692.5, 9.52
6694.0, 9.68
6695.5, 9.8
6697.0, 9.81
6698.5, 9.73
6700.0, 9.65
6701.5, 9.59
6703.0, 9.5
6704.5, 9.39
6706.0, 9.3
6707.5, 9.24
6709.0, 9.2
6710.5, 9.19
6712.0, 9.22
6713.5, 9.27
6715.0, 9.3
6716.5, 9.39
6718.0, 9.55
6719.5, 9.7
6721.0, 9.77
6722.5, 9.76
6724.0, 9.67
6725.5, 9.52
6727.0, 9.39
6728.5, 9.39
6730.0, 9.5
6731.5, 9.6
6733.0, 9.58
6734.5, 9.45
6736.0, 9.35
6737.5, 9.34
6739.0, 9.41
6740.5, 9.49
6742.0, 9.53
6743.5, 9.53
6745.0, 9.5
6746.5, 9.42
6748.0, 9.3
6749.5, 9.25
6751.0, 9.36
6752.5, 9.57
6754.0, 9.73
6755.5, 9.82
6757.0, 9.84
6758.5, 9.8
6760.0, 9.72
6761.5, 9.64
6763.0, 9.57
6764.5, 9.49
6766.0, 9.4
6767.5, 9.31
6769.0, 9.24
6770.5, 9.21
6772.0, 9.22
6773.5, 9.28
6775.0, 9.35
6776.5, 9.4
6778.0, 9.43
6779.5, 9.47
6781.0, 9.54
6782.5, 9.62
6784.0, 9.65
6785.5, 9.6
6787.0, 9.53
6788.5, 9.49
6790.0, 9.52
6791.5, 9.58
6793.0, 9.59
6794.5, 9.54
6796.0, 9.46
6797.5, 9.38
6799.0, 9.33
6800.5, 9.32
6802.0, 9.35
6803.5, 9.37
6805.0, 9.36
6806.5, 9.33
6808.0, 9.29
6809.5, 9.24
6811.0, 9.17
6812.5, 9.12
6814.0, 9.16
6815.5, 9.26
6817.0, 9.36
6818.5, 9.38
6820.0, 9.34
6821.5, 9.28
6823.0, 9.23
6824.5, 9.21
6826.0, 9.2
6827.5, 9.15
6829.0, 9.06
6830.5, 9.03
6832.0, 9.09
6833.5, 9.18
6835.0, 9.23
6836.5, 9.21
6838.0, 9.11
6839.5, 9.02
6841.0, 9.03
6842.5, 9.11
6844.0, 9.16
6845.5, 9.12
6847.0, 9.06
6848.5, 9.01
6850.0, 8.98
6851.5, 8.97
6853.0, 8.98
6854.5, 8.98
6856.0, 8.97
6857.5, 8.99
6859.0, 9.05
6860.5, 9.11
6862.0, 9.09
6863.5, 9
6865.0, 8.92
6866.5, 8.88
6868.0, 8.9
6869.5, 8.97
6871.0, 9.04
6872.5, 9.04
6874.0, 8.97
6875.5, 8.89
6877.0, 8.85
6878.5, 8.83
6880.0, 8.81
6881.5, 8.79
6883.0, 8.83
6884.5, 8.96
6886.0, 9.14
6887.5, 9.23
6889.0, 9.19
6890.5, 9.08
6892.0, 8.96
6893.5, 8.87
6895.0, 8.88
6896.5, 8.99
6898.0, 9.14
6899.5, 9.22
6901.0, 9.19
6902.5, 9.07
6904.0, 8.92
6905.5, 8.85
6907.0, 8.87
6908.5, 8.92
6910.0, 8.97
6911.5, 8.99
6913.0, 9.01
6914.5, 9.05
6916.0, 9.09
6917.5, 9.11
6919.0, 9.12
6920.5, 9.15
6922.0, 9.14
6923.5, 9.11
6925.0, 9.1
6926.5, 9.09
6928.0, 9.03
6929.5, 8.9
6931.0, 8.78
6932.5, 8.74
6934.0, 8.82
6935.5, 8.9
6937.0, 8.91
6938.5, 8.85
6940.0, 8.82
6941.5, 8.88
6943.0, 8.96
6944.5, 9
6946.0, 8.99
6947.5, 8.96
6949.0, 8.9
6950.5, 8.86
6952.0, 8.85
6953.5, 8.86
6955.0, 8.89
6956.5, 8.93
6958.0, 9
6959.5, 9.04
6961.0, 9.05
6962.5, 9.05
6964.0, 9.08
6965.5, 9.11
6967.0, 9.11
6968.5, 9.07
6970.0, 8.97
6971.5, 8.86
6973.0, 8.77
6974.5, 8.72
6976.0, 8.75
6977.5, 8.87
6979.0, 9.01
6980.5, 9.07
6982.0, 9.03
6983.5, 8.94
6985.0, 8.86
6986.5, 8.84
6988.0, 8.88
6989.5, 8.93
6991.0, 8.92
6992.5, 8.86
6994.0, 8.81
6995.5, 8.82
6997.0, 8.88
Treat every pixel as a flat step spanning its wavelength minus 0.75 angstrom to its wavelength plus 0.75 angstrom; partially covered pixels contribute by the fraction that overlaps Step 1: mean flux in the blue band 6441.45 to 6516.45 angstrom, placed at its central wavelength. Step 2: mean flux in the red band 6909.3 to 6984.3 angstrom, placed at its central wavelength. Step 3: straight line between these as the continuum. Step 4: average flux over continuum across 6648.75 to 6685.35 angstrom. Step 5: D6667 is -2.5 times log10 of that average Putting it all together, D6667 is 0.01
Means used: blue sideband 9.99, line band 9.5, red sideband 8.97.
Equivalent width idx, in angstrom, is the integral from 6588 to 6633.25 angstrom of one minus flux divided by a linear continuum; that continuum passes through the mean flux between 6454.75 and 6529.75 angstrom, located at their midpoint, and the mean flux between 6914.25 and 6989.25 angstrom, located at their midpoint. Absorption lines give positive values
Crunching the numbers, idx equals 0.5 angstrom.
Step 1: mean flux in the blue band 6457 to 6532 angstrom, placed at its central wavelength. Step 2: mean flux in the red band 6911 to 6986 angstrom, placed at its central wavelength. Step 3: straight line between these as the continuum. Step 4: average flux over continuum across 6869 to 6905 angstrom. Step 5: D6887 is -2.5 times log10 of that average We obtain 0.012 mag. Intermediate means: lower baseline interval 9.92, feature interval 8.99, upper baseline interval 8.96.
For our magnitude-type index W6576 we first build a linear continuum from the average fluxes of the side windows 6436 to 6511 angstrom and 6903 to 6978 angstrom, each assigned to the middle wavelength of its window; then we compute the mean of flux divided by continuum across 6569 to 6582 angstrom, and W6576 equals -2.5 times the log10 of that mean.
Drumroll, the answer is 0.06 mag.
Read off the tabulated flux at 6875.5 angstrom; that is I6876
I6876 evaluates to 8.89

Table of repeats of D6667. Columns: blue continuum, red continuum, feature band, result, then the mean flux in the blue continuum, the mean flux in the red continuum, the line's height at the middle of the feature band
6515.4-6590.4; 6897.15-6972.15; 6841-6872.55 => 0.003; 9.24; 8.99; 9.04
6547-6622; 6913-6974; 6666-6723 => -0.042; 9.16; 8.97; 9.1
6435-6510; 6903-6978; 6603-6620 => 0.014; 10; 8.96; 9.71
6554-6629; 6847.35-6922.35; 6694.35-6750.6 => -0.044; 9.19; 9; 9.1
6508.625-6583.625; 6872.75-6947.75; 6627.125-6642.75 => -0.050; 9.25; 8.98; 9.19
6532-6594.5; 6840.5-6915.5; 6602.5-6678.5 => -0.057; 9.1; 9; 9.07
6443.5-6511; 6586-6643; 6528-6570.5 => 0.095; 10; 9.58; 9.78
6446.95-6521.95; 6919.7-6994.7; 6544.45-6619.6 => 0.066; 9.94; 8.94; 9.74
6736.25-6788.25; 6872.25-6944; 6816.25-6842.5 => 0.008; 9.49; 8.98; 9.25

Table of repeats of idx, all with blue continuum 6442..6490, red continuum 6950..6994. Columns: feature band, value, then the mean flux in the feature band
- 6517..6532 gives 0.1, 9.84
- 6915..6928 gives -0.1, 9.11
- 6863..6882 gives 0.5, 8.92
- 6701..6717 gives 0.3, 9.32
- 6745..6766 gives -0.3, 9.57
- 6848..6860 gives 0.3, 8.99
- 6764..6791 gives -0.2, 9.43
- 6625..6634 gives 0.0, 9.65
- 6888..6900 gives 0.1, 9.04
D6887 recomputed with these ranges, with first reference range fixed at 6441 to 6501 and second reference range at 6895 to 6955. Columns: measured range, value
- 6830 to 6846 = 0.01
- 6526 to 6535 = 0.01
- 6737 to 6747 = -0.01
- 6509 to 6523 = 0.02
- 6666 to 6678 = 0.01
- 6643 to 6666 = 0.01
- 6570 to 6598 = 0.04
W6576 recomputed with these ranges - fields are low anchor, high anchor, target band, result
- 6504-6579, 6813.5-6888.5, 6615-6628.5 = -0.045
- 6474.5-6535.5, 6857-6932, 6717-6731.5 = -0.022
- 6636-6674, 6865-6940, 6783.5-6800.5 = -0.032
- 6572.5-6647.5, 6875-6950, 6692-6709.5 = -0.019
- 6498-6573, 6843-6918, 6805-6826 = -0.024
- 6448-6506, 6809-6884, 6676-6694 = 0.008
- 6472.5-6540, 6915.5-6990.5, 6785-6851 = -0.003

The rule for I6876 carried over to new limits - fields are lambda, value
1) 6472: 9.98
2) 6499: 10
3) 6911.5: 8.99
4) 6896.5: 8.99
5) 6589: 9.62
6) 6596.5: 9.52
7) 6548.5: 9.28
